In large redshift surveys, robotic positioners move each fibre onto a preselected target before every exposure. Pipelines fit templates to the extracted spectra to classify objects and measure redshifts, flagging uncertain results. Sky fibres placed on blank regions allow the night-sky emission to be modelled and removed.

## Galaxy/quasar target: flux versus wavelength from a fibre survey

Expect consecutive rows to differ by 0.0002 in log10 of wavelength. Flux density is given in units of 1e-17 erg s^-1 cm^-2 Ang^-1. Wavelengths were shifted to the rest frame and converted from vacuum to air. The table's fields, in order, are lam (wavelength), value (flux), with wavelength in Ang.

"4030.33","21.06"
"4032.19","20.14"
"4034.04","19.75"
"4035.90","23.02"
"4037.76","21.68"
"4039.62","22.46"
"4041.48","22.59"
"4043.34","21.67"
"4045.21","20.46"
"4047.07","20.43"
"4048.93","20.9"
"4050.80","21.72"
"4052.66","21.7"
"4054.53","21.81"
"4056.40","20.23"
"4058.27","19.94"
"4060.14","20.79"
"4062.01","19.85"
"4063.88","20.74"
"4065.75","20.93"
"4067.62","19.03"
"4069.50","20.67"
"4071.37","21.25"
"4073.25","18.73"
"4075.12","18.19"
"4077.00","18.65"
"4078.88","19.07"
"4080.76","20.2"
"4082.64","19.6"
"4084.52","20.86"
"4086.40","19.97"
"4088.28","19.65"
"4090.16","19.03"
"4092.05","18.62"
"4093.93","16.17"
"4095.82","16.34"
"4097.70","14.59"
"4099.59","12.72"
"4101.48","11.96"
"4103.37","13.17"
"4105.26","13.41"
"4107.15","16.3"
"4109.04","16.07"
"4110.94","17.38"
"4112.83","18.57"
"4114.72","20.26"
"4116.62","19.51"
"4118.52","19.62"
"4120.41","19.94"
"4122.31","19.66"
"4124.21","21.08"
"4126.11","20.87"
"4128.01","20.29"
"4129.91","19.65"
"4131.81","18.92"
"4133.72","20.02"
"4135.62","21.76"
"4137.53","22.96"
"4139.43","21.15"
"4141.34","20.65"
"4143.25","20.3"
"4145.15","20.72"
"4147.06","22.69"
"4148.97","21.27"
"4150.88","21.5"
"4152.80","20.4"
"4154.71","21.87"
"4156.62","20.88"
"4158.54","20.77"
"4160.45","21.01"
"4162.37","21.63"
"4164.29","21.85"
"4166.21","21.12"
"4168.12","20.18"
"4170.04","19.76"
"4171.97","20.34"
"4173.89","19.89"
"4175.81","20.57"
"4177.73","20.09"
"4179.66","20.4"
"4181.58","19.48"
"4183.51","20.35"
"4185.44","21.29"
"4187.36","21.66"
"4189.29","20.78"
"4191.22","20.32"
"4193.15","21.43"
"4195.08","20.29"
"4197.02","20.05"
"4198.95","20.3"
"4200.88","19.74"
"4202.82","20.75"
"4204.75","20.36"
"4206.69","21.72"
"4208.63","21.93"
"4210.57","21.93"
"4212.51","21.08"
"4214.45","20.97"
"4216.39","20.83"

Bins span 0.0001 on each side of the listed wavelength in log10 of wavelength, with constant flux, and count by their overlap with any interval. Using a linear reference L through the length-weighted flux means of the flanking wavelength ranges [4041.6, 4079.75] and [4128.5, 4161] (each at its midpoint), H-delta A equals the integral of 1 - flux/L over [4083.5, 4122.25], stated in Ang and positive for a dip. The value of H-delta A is 6.4 Ang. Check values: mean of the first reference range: 20.4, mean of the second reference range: 21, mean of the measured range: 17.3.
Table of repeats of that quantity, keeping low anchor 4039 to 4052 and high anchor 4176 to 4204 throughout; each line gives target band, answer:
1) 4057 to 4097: 3.44 Ang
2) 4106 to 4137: 2.32 Ang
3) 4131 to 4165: -0.59 Ang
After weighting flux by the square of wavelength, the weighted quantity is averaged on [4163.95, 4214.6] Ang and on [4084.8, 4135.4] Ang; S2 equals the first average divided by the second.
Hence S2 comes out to 1.2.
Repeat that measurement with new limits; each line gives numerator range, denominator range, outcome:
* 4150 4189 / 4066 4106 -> 1.22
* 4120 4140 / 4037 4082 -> 1.04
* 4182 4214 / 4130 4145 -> 1.03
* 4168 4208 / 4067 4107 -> 1.22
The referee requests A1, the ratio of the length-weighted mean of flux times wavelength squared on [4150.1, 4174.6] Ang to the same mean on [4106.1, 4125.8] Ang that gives 1.1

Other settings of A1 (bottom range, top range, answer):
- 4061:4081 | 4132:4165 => 1.12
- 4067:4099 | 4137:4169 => 1.17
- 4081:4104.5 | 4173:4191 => 1.26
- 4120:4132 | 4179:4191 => 1.06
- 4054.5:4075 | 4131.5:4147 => 1.08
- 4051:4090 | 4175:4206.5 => 1.08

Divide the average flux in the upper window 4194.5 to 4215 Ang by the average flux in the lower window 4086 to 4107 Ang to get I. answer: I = 1.31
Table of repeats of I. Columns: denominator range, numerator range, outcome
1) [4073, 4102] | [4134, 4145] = 1.19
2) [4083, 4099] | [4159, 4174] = 1.15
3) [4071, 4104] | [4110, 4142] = 1.14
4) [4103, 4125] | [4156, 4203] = 1.14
